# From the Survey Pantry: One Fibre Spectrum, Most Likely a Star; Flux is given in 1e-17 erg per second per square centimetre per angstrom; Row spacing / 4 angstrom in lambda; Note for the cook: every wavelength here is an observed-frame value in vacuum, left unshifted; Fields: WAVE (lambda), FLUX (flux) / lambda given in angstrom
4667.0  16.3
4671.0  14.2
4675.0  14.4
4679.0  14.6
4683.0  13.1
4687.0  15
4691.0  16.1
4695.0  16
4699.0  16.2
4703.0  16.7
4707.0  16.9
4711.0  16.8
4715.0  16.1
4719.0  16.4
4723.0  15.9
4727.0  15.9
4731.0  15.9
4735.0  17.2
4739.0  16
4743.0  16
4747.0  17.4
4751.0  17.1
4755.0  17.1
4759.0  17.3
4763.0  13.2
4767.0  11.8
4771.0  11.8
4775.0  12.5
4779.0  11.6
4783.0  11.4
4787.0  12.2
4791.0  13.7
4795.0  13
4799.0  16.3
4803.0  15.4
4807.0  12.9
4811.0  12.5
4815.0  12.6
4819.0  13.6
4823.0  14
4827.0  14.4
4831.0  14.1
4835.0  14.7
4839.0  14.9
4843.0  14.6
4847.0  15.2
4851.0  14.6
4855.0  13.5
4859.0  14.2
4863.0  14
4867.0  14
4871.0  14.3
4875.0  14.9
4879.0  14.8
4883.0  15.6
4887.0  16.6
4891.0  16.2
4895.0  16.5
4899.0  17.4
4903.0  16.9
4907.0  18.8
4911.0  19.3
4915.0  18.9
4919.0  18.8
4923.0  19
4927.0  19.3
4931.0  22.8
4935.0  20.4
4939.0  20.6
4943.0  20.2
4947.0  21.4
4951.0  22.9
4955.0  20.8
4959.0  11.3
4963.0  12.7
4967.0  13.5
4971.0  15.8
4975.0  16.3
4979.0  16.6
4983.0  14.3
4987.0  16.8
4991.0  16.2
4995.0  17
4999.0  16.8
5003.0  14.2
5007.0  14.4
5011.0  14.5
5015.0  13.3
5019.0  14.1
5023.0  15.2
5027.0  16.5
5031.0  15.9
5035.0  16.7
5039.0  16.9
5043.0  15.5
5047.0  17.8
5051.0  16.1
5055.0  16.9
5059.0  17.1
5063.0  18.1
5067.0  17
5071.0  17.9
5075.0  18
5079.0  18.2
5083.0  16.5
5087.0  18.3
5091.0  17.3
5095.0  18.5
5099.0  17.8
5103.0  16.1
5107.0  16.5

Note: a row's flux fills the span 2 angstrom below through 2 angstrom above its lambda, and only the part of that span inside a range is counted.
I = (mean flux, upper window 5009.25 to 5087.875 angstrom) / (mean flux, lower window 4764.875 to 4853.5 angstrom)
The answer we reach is 1.22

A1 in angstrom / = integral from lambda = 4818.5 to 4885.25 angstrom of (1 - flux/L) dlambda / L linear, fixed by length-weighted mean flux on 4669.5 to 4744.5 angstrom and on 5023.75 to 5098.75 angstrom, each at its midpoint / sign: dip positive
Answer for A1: 7.7 angstrom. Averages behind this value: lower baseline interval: 15.8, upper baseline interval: 17.2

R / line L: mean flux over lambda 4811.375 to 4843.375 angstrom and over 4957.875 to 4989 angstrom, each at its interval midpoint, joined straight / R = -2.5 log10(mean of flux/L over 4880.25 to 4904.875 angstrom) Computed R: -0.15 mag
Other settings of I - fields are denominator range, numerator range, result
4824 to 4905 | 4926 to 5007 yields 1.16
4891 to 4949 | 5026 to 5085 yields 0.89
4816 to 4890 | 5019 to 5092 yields 1.16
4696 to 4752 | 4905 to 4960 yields 1.20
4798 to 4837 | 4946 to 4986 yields 1.18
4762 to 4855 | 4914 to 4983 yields 1.34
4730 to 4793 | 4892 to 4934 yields 1.29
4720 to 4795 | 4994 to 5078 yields 1.11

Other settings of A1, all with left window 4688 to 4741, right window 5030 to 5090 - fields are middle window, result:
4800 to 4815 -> 2.6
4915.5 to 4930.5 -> -2.3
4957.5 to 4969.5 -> 3.0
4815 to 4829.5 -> 2.4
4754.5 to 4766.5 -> 0.9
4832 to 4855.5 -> 2.8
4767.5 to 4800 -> 7.5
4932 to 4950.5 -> -4.5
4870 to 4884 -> 1.5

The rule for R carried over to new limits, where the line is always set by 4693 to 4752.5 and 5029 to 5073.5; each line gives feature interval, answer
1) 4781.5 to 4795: 0.298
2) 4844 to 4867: 0.164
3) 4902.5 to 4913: -0.113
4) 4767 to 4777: 0.339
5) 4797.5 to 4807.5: 0.100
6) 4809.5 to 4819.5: 0.279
